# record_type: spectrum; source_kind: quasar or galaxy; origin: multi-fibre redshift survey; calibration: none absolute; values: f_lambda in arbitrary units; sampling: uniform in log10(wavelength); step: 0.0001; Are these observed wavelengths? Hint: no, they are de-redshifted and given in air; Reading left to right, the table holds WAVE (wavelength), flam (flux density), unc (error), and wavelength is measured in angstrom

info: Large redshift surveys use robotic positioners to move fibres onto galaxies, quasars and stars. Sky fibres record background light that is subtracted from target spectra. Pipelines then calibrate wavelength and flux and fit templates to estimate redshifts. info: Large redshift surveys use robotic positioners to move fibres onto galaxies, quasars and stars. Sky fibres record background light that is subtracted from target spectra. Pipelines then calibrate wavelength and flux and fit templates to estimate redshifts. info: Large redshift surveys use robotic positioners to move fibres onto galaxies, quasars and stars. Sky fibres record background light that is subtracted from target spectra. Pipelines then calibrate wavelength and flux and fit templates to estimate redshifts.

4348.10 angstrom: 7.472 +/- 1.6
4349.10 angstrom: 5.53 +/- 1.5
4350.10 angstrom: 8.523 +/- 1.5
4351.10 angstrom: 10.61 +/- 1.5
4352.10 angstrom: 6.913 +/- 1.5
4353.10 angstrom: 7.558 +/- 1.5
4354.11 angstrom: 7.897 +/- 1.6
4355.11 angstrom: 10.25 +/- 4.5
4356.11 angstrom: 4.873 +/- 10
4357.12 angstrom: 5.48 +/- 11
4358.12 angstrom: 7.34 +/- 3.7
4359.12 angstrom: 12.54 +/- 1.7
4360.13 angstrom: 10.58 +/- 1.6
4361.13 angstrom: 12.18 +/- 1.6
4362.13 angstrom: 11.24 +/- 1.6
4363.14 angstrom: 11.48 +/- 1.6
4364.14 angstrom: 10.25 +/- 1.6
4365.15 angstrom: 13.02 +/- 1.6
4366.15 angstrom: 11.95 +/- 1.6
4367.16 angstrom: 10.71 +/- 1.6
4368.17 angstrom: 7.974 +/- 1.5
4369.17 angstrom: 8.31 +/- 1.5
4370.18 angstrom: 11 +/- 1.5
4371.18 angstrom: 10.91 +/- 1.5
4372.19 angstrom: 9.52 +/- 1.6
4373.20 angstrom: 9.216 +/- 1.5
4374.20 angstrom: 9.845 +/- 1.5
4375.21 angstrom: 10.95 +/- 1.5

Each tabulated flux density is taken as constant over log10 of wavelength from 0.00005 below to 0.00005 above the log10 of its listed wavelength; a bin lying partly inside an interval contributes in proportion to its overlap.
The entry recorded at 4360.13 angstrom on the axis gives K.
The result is 10.58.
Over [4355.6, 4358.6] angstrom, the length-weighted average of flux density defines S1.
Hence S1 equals 5.9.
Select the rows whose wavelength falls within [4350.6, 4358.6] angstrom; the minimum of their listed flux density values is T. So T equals 4.873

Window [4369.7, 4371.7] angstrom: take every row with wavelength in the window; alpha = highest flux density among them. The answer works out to 11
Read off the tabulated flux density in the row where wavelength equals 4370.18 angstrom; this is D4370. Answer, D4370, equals 11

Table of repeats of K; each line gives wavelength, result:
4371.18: 10.91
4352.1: 6.913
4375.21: 10.95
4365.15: 13.02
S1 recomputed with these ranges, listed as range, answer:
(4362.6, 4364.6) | 10.9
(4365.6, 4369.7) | 9.78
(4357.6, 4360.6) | 10.1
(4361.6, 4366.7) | 11.6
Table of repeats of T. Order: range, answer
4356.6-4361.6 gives 5.48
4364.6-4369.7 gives 7.974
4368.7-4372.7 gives 8.31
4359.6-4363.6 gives 10.58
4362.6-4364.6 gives 10.25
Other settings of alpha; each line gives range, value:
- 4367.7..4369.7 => 8.31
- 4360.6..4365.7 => 13.02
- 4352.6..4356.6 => 10.25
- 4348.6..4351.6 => 10.61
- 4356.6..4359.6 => 12.54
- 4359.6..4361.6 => 12.18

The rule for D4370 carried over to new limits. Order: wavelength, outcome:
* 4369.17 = 8.31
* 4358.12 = 7.34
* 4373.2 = 9.216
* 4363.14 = 11.48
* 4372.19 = 9.52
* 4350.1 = 8.523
